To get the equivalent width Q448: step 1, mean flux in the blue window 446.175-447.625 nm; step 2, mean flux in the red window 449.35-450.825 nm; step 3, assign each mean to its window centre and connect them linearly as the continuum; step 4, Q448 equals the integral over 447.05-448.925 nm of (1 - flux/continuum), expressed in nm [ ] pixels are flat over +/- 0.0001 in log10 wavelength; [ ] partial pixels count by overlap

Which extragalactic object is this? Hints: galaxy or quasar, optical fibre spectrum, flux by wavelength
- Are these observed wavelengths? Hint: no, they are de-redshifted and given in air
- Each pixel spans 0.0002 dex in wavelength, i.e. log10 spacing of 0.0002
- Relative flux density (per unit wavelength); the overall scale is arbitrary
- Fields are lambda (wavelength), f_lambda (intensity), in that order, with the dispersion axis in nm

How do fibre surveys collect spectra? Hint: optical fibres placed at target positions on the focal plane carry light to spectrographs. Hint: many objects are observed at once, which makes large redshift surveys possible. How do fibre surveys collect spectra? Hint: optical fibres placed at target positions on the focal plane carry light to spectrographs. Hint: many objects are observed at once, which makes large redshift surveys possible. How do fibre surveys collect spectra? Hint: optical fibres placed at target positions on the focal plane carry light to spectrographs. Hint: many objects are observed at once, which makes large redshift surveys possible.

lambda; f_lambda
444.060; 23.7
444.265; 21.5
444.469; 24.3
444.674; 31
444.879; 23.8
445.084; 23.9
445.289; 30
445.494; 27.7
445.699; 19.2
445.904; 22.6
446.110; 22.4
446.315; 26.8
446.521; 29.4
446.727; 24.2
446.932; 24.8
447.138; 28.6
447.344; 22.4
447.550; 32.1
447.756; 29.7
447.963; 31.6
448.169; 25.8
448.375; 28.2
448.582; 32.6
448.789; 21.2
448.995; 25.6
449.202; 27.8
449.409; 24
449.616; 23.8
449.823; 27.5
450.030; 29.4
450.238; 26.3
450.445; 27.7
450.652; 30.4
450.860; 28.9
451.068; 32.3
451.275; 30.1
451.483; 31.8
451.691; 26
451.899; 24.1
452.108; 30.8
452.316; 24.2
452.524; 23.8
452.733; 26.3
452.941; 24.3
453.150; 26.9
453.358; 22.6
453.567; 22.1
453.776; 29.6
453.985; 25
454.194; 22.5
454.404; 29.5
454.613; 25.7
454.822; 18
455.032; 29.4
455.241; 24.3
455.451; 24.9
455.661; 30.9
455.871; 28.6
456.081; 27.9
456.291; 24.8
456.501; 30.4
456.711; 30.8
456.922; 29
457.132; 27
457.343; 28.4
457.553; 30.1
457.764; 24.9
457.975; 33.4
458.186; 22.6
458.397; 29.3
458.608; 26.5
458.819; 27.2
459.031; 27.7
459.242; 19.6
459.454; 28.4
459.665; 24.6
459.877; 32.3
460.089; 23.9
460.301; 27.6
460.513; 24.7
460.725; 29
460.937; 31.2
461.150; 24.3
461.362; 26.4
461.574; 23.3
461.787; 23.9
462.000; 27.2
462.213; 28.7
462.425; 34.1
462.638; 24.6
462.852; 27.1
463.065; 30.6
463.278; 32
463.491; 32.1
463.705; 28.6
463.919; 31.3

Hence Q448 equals -0.078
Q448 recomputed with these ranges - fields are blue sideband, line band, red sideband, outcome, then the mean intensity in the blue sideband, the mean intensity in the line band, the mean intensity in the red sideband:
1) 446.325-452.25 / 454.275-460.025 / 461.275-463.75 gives 0.16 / 27.7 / 27.2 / 28.2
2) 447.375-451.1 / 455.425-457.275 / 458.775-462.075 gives -0.11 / 27.9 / 28.4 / 26.3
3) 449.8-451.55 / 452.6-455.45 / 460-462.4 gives 0.35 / 29.4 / 25.1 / 26.7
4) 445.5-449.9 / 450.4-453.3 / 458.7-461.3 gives -0.13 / 26.2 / 27.6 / 26.7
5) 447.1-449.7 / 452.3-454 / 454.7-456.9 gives 0.13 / 27.2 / 25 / 27.1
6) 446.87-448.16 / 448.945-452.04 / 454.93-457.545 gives 0.04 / 28.1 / 27.8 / 28.1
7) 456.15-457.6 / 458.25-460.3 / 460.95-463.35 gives 0.11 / 28.6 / 26.6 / 27.6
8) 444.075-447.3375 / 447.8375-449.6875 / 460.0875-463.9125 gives -0.08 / 25.2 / 26.8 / 27.9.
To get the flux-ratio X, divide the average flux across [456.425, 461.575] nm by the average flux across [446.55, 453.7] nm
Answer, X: 1.01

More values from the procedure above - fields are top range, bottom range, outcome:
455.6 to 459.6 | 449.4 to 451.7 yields 0.97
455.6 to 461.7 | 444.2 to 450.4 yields 1.04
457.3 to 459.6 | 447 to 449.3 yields 0.97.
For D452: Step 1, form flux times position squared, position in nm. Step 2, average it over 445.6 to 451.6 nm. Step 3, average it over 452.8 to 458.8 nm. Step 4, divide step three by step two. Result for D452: 1.02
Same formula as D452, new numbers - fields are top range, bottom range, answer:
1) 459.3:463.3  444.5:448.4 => 1.10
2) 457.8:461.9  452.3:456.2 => 1.06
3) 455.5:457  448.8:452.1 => 1.07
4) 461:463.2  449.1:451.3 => 1.02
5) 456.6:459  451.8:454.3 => 1.14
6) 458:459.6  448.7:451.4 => 1.00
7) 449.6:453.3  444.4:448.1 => 1.07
